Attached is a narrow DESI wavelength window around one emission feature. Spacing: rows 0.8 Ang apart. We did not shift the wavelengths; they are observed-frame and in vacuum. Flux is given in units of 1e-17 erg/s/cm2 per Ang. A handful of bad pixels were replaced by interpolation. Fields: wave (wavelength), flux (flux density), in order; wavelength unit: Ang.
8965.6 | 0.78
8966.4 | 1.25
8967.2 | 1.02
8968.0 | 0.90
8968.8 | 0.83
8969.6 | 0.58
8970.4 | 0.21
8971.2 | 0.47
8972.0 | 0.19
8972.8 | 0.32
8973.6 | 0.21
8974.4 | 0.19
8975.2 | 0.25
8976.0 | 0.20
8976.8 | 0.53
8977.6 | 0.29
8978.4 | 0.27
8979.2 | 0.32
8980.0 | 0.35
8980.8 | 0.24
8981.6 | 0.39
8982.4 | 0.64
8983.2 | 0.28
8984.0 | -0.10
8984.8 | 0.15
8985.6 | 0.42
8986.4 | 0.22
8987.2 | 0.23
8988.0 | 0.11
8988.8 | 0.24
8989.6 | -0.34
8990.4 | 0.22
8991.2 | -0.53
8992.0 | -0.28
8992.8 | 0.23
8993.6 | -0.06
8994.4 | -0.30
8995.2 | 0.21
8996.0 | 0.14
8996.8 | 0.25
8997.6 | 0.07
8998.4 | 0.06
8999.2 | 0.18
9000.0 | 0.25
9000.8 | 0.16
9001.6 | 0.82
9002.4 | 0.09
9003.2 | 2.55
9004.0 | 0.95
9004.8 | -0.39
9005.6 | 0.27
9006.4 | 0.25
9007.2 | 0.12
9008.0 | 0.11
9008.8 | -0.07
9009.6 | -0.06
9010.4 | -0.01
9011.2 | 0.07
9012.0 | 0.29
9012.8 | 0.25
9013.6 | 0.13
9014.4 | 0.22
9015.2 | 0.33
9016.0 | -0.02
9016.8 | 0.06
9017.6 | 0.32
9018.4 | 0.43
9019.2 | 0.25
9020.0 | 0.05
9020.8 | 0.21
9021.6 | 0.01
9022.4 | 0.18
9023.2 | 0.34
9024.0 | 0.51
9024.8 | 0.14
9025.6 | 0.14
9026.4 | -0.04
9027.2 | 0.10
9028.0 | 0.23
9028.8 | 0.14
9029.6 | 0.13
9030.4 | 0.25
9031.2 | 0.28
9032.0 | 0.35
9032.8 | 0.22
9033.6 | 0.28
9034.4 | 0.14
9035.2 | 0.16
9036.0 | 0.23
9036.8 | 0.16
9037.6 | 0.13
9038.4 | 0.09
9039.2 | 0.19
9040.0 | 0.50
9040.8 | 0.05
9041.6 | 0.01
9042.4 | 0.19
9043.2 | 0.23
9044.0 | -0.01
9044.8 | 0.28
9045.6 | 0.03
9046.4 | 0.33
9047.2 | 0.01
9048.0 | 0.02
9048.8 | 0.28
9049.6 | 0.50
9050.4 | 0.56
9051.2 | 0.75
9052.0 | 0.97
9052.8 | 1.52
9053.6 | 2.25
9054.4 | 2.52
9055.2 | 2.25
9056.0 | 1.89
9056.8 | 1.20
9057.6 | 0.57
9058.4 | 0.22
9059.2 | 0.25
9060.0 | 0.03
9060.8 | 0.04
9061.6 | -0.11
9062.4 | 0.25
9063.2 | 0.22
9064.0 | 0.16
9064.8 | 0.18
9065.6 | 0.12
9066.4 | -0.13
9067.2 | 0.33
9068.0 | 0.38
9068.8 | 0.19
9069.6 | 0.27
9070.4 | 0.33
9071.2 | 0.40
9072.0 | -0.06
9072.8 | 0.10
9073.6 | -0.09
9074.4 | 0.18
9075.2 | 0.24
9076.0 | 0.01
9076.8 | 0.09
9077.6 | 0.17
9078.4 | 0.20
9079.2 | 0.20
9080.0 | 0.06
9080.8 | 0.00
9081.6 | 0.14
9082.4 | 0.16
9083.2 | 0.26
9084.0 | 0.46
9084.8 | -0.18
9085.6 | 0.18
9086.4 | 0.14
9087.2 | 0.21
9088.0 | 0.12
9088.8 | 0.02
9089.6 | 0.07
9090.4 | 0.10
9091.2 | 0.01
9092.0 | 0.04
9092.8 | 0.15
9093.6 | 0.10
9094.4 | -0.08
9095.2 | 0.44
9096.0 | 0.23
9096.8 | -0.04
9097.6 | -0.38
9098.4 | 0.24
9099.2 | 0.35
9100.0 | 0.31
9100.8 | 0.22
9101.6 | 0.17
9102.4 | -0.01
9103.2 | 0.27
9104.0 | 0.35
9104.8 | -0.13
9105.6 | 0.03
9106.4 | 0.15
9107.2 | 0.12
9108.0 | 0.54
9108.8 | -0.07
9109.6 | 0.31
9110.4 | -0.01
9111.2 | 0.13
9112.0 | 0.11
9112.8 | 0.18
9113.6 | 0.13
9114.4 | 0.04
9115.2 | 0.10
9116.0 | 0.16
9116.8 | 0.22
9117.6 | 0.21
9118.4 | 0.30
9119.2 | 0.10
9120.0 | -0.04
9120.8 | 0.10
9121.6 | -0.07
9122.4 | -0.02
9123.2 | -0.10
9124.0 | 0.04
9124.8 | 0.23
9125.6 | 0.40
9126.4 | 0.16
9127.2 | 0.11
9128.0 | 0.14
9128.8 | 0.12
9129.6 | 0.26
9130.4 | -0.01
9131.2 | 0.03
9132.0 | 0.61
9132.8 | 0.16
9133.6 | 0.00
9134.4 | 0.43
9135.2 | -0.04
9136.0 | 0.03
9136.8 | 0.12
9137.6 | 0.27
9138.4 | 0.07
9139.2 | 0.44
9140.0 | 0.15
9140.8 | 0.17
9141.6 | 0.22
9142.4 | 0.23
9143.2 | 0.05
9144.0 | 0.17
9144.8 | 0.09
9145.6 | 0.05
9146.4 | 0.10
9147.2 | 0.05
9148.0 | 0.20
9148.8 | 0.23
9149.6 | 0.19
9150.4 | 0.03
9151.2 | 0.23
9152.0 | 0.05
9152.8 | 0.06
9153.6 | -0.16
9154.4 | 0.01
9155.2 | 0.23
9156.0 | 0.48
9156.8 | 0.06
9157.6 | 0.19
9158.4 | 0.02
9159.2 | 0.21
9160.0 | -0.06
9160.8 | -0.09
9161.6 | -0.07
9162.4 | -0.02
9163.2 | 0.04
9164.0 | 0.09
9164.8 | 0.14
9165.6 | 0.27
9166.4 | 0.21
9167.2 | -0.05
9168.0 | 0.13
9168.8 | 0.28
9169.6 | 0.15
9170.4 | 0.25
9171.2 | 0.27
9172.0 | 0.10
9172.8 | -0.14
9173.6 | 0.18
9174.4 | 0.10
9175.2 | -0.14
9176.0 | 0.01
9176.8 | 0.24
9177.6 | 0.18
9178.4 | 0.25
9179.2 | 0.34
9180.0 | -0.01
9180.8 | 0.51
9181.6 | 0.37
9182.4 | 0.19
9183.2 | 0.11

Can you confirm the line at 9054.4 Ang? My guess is [O III]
